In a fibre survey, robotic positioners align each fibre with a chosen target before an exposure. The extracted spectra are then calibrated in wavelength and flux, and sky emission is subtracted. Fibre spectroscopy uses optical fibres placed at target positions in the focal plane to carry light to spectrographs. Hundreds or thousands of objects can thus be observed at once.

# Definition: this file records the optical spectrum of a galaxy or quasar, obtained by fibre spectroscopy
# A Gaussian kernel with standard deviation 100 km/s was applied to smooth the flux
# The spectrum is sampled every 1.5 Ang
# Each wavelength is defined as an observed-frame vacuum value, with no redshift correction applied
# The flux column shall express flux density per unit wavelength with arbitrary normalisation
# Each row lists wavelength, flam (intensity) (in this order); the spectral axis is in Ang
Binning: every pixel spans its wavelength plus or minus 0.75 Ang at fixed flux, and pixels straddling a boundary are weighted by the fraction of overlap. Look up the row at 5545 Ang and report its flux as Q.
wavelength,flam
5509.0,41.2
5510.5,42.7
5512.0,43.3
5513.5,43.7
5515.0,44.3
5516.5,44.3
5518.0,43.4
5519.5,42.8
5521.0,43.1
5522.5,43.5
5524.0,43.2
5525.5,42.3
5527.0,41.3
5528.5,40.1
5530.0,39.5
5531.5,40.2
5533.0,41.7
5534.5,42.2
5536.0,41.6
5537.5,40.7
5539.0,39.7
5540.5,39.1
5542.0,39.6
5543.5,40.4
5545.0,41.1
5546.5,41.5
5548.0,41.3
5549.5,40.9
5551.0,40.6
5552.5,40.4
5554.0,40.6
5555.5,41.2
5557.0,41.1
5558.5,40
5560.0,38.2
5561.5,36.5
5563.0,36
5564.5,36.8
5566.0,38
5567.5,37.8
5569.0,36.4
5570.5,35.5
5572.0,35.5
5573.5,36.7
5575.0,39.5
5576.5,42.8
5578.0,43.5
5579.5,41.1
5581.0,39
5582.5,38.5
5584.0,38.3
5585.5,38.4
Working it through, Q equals 41.1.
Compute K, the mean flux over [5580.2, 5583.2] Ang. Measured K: 38.8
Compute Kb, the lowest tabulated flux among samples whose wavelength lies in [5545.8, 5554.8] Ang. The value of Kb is 40.4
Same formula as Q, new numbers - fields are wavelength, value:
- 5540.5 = 39.1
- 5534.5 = 42.2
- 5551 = 40.6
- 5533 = 41.7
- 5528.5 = 40.1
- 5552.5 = 40.4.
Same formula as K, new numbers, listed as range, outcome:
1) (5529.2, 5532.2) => 39.8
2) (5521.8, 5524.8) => 43.3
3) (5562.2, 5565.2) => 36.4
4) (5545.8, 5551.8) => 41.1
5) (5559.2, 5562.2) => 37.4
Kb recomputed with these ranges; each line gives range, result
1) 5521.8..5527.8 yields 41.3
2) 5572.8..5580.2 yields 36.7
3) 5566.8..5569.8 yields 36.4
